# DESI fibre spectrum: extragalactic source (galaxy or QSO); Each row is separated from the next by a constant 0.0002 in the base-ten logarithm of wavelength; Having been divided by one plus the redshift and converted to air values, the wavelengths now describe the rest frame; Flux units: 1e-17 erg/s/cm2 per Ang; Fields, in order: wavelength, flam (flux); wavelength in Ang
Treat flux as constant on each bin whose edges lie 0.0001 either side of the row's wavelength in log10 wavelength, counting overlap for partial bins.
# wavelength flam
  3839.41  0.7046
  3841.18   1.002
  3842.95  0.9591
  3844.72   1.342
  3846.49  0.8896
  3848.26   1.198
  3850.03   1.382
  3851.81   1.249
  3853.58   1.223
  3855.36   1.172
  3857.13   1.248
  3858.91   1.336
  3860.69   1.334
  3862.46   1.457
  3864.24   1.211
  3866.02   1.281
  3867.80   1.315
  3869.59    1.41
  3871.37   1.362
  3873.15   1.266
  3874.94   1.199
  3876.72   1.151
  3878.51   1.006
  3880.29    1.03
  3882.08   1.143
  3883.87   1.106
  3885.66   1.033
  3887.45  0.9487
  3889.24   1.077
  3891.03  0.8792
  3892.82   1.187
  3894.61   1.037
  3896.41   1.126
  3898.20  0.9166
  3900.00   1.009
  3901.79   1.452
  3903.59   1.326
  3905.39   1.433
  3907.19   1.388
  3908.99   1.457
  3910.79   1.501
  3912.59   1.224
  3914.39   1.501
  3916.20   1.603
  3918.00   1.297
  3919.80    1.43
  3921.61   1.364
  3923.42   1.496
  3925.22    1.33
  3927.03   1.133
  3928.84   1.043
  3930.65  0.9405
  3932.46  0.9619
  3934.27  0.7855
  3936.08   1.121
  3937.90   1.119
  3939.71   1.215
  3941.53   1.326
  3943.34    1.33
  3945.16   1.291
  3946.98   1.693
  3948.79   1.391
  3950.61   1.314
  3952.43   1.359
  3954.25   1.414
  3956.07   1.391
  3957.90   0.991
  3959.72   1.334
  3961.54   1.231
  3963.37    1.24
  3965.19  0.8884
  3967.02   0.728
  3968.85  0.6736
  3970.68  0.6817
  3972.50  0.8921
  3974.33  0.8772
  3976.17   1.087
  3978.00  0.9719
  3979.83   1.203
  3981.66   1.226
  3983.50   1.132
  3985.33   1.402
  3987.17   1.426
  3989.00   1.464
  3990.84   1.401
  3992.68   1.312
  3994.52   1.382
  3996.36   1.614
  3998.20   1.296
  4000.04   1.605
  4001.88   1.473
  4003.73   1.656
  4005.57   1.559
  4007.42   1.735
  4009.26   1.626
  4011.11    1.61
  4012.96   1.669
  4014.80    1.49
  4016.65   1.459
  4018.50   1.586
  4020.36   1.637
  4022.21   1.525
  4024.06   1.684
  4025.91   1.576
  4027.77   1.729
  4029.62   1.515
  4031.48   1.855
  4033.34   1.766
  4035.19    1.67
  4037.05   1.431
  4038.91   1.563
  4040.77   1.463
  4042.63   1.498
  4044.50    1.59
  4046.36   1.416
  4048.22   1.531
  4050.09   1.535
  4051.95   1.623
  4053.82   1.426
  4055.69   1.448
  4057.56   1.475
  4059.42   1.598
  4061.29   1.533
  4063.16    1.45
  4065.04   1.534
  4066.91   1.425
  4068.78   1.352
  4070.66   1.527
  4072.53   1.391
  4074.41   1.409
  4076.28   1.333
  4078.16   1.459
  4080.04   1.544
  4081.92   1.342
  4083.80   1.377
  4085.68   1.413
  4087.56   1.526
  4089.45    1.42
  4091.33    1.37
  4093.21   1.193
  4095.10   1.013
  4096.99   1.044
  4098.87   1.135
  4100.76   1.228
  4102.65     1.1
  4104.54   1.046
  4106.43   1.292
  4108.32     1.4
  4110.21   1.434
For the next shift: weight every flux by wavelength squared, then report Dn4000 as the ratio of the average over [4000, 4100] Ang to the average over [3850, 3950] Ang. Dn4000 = 1.30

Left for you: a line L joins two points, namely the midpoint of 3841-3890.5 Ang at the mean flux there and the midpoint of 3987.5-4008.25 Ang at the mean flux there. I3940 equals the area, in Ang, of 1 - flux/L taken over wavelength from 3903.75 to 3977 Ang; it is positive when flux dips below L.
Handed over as 7.8 Ang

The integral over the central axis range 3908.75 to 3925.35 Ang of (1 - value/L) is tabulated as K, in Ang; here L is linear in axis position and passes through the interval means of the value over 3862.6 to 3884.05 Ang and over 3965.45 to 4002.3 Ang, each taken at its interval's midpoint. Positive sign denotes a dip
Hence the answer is -3.0 Ang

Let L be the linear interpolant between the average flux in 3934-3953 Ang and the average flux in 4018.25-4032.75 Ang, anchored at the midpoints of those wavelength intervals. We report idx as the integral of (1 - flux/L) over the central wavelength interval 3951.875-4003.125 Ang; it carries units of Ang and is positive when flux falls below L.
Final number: 8.2 Ang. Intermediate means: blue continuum 1.28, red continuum 1.64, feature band 1.21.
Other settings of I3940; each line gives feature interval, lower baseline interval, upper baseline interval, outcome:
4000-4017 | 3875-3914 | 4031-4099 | -2.9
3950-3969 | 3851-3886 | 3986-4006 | 3.3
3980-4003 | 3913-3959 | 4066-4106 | -1.8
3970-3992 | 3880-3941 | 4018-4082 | 3.4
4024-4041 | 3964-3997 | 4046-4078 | -3.6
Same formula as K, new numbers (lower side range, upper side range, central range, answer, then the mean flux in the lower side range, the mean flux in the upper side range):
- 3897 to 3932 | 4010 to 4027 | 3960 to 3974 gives 5.0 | 1.3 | 1.58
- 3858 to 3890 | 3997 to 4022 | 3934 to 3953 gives 1.5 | 1.2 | 1.57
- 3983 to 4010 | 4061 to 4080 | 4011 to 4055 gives -3.5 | 1.48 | 1.44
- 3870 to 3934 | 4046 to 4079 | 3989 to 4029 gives -4.8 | 1.21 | 1.47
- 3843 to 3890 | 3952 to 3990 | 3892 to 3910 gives -0.9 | 1.2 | 1.12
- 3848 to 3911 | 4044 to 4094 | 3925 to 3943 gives 2.6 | 1.22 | 1.45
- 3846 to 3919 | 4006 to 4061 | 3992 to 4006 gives 0.1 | 1.23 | 1.58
